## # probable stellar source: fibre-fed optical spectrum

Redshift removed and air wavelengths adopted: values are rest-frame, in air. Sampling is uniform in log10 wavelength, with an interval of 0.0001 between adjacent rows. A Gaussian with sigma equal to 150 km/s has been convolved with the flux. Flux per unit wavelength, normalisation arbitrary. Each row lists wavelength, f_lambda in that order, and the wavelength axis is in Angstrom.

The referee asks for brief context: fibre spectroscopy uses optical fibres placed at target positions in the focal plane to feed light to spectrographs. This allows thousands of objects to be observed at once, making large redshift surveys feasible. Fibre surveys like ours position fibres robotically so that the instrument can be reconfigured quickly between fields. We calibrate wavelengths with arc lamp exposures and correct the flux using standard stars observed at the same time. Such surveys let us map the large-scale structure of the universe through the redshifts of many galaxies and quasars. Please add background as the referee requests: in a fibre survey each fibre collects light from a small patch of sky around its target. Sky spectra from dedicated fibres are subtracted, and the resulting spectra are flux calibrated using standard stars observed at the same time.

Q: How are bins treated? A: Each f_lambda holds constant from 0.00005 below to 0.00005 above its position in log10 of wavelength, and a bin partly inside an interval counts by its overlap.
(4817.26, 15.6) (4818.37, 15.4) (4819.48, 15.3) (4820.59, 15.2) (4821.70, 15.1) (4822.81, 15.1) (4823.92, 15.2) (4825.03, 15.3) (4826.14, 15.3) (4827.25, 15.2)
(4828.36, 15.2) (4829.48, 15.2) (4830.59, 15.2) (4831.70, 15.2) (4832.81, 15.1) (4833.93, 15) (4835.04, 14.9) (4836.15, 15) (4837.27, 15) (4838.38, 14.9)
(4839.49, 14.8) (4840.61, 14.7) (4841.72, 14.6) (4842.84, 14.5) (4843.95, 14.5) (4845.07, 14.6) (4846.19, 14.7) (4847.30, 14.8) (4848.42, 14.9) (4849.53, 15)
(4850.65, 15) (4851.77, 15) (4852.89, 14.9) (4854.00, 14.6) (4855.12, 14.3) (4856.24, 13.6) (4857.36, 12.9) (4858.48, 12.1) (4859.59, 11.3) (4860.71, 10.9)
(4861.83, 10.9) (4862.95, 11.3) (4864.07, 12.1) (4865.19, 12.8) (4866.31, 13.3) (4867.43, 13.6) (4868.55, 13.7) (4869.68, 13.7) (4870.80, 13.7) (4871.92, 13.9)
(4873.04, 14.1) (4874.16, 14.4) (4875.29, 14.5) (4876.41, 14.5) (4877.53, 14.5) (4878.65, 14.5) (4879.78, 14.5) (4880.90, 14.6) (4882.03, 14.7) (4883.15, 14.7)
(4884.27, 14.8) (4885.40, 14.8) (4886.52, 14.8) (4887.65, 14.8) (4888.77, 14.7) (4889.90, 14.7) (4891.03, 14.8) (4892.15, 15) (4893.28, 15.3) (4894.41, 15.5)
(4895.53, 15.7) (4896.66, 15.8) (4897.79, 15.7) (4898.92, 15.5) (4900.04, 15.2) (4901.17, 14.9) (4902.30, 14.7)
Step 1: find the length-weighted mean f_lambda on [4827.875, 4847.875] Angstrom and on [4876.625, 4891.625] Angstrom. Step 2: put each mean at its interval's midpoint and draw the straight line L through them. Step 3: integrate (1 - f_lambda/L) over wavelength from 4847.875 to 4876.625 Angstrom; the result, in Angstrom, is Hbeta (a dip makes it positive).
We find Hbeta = 2.5 Angstrom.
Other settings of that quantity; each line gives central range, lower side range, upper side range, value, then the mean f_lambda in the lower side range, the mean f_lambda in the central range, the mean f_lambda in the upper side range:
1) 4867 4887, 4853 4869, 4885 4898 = -0.50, 12.7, 14.3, 15.1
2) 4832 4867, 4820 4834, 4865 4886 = 1.89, 15.2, 13.9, 14.2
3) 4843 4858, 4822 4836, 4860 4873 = -0.79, 15.2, 14.5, 12.8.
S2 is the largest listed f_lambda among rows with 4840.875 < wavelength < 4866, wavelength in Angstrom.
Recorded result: 15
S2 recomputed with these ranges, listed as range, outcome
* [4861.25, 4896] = 15.7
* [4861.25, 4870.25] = 13.7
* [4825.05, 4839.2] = 15.3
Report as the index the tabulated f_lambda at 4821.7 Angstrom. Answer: 15.1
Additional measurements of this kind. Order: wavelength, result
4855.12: 14.3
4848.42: 14.9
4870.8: 13.7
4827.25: 15.2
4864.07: 12.1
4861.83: 10.9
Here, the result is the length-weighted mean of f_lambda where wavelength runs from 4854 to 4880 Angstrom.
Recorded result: 13.3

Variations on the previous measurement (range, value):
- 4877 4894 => 14.8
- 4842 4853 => 14.8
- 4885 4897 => 15.1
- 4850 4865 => 13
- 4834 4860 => 14.4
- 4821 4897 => 14.4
